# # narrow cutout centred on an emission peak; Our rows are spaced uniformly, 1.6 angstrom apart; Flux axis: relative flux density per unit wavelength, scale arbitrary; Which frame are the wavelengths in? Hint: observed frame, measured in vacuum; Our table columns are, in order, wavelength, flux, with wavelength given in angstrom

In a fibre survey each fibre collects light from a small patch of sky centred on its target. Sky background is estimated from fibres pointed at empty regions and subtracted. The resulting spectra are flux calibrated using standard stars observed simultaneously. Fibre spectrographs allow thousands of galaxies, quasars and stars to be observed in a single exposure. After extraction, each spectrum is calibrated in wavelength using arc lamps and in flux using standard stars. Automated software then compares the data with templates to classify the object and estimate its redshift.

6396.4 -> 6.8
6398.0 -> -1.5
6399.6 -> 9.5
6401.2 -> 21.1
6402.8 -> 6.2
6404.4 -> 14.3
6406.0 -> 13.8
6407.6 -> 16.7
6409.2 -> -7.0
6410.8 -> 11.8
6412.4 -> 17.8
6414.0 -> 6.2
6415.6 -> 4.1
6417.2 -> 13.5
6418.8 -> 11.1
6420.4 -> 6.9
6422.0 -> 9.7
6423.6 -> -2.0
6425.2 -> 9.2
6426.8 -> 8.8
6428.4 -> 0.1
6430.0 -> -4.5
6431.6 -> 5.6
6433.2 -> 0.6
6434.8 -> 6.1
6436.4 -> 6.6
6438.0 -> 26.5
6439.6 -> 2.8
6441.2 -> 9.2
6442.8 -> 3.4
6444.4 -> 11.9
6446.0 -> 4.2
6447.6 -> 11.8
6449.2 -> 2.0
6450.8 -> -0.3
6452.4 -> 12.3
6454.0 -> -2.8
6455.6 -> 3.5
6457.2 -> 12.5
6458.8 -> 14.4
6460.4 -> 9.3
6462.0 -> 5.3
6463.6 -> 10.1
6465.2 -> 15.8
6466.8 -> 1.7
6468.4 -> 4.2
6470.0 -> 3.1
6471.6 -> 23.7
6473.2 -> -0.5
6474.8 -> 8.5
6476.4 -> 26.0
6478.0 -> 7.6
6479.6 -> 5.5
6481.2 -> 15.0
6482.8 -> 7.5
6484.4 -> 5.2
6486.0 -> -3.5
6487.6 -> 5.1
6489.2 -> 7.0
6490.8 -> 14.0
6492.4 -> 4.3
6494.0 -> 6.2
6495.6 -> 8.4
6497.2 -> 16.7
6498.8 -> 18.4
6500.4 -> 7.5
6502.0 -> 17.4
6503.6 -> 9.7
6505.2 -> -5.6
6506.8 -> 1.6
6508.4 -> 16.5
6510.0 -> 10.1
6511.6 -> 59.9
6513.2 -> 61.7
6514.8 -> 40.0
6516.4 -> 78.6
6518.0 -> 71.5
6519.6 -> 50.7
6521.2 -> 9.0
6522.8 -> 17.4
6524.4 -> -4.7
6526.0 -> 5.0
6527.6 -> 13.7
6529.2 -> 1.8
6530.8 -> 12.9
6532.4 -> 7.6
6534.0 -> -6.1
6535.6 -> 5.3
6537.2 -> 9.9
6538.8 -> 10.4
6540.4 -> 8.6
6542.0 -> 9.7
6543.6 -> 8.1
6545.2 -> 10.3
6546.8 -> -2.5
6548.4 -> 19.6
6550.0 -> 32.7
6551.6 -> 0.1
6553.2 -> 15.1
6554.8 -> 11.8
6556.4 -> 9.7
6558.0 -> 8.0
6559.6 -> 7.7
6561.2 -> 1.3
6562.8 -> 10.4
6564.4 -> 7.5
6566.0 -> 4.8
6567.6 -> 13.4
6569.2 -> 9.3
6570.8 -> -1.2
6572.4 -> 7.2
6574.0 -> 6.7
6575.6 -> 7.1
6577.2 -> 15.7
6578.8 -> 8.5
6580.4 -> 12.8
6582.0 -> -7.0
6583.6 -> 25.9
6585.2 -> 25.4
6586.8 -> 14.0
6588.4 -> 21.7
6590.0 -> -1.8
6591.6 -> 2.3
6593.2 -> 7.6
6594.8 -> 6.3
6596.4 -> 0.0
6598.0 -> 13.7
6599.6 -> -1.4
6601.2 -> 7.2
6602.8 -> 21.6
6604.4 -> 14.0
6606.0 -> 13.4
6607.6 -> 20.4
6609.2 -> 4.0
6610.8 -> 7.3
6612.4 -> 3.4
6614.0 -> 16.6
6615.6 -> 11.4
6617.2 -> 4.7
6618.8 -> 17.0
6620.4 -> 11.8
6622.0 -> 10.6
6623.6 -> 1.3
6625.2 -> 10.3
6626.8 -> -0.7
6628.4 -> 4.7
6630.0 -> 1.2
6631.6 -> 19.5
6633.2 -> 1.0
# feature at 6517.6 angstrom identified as [O II]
